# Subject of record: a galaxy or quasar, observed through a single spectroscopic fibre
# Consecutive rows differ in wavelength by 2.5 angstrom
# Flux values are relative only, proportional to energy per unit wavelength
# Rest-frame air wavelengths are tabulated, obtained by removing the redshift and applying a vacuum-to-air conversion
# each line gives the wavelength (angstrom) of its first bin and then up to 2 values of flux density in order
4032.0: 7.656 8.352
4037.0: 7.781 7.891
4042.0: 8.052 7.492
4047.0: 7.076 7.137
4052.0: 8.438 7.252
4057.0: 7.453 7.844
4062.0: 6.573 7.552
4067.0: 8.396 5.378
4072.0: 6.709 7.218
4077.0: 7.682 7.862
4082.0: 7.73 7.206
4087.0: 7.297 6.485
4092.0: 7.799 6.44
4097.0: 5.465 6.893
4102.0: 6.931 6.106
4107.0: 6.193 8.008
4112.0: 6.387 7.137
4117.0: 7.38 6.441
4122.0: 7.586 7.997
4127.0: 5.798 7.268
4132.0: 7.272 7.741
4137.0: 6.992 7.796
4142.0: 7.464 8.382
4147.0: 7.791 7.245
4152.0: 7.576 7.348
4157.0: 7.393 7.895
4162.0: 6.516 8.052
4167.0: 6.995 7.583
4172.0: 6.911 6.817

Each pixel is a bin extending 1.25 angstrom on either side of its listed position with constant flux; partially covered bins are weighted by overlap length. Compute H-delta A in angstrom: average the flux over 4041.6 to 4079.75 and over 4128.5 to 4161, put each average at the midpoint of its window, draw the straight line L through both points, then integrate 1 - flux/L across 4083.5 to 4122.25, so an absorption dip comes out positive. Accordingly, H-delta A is 3.2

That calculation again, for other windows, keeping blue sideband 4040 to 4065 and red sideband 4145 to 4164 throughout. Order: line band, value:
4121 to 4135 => 0.42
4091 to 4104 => 1.44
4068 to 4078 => 0.97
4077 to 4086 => -0.14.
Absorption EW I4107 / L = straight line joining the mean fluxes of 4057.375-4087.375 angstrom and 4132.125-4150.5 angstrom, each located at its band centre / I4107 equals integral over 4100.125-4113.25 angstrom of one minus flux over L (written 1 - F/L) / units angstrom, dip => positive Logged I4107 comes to 1.3 angstrom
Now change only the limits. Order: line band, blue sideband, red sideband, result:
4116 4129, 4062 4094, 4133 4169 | 0.62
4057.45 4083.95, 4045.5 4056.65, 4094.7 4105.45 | -1.03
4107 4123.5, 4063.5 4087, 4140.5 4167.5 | 0.72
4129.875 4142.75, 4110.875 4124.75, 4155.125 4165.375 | -0.34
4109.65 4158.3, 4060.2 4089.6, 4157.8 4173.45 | -0.32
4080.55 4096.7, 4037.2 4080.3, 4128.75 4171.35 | 0.80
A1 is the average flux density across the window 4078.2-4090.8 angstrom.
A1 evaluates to 7.32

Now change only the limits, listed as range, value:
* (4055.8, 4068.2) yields 7.56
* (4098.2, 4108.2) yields 6.53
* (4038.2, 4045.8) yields 7.81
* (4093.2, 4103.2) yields 6.44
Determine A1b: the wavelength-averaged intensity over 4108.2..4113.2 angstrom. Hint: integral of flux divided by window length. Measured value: 7.2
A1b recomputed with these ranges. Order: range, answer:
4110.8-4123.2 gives 6.99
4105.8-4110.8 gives 7.1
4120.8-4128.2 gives 7.13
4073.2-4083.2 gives 7.62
